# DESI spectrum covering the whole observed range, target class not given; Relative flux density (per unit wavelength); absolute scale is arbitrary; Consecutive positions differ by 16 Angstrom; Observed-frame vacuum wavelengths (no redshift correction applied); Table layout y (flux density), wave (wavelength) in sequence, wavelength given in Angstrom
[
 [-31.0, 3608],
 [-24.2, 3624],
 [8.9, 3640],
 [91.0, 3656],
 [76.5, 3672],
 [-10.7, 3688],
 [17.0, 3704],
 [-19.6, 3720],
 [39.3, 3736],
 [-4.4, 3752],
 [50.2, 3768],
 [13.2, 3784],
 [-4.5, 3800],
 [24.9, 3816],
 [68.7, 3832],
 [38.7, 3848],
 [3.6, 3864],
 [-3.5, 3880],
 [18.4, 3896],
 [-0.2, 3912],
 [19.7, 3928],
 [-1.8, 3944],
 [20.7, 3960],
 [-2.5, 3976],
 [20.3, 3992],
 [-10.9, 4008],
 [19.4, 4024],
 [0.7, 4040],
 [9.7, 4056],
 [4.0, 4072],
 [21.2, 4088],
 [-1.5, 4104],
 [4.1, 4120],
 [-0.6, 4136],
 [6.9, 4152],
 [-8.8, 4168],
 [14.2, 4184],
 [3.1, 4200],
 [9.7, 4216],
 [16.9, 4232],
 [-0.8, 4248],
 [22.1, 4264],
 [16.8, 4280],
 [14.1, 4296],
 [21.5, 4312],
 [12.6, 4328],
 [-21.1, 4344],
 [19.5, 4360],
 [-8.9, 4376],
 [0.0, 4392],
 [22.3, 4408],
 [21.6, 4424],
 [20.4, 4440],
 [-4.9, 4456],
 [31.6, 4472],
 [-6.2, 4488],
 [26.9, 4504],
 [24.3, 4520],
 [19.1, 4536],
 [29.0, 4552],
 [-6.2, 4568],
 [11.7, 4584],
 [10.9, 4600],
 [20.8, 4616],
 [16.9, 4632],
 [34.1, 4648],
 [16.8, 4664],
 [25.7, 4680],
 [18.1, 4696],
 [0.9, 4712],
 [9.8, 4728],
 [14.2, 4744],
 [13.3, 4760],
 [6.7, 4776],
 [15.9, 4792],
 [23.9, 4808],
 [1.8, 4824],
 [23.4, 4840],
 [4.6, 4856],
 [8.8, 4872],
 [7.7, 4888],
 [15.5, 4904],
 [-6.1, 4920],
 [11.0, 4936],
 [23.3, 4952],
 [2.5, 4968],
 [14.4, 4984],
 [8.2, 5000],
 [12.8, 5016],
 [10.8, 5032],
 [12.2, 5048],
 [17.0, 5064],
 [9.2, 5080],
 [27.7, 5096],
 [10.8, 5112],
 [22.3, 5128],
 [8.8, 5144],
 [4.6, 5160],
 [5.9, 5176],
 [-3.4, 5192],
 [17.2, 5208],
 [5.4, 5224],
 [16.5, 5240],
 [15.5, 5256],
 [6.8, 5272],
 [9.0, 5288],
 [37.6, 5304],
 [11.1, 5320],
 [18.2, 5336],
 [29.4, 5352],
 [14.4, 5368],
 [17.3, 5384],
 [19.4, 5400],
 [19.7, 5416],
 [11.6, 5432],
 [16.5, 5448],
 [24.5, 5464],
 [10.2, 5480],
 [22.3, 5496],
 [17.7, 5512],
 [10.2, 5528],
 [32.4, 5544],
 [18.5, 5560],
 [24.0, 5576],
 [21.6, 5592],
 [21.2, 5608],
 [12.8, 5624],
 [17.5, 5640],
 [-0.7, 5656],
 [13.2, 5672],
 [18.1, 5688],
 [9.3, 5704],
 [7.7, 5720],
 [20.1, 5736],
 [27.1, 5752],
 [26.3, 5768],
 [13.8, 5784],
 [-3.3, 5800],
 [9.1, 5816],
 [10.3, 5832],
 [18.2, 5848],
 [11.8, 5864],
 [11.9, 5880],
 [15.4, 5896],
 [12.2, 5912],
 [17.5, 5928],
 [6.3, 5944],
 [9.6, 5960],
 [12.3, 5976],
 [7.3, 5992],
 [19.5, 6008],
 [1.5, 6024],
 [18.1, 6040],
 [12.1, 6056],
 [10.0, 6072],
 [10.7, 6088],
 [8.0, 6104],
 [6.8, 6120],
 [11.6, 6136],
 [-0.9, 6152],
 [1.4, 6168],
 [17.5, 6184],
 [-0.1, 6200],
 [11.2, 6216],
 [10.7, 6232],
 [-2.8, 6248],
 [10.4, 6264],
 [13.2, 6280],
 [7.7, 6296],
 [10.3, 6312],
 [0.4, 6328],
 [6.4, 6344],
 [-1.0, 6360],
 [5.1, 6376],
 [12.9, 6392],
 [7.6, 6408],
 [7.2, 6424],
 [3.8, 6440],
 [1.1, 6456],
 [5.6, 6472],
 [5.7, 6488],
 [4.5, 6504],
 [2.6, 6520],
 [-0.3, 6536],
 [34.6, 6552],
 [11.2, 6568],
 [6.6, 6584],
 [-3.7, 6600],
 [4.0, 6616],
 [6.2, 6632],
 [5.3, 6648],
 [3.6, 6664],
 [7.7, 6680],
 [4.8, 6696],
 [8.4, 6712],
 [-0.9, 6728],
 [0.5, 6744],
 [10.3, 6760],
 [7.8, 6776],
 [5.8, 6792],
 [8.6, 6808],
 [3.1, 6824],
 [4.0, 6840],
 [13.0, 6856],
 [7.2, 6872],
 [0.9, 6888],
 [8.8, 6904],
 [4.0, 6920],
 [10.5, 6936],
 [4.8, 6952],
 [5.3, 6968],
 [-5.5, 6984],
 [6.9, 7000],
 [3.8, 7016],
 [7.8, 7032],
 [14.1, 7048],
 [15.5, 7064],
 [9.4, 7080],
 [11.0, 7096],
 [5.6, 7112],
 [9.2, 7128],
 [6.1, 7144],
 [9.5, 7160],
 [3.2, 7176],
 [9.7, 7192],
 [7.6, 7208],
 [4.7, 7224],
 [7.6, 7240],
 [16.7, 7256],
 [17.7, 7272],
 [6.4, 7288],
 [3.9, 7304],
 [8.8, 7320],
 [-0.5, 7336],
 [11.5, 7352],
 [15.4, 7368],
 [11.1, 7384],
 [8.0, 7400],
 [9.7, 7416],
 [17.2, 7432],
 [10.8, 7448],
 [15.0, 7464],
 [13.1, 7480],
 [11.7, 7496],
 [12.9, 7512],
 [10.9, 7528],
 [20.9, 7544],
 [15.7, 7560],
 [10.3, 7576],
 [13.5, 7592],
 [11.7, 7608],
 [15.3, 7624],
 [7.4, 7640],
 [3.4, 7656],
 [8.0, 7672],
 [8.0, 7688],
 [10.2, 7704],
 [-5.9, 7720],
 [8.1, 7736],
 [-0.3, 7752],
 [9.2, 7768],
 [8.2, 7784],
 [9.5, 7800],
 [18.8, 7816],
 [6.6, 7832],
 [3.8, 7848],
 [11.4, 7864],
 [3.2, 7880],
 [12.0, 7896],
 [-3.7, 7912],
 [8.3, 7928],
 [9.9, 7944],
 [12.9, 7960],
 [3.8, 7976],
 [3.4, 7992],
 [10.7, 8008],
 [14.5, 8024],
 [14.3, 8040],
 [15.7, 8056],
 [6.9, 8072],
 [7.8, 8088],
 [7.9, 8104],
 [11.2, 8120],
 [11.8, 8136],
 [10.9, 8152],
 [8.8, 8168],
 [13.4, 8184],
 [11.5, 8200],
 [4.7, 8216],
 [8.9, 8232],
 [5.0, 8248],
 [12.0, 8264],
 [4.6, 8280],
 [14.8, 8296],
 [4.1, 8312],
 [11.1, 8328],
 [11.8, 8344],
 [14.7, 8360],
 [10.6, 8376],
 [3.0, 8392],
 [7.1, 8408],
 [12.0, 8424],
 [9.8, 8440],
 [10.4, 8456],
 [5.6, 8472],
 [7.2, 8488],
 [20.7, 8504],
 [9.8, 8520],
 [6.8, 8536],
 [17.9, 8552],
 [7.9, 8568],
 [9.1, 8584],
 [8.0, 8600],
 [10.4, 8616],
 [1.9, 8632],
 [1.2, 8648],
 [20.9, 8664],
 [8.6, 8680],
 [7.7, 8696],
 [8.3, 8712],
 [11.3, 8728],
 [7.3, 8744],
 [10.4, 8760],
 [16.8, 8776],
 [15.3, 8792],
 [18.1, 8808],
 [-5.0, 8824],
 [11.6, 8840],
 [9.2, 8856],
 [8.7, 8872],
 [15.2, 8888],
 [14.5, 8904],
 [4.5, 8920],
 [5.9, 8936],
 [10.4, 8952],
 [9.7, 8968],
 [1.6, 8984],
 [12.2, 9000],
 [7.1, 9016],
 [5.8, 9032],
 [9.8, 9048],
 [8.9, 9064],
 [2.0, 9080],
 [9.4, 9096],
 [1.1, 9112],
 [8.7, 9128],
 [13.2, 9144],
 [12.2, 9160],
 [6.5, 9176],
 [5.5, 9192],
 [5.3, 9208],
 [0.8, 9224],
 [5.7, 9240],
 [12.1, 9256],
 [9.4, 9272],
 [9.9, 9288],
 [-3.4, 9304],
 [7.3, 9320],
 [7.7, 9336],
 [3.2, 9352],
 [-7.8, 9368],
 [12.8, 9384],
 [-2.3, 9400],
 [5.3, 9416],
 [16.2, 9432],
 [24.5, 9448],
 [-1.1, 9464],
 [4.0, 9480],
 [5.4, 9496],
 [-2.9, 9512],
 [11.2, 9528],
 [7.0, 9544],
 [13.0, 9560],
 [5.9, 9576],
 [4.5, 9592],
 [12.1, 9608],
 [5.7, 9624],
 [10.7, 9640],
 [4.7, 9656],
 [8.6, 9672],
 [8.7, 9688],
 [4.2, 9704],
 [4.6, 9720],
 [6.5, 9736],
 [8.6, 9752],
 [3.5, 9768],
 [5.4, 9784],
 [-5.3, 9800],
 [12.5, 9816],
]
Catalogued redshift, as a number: 0.758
